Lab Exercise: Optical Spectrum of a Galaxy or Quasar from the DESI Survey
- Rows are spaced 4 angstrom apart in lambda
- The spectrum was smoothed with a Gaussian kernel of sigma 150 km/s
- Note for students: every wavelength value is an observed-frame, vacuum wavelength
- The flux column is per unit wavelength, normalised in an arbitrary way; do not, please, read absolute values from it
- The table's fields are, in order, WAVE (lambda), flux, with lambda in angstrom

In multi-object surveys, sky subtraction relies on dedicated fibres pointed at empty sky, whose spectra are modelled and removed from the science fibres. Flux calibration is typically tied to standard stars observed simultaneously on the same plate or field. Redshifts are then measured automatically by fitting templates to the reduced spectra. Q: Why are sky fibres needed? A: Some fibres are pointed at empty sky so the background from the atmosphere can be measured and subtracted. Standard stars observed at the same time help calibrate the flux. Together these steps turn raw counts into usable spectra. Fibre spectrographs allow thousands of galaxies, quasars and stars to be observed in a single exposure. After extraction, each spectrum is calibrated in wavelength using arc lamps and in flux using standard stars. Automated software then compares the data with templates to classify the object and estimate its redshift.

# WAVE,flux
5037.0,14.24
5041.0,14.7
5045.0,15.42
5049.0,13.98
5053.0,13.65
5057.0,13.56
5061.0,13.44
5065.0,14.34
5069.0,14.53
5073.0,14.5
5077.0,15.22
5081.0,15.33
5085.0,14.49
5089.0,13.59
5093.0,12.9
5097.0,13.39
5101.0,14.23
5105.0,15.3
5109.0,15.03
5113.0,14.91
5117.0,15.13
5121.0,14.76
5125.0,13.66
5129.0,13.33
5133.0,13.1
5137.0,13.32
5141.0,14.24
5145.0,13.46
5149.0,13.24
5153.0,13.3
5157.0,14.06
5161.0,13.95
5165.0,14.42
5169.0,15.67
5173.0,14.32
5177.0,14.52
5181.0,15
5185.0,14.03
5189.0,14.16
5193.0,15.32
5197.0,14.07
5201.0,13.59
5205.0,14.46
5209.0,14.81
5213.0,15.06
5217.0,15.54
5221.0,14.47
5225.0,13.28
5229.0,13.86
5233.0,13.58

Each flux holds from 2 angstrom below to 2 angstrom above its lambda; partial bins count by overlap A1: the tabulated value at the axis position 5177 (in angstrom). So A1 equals 14.52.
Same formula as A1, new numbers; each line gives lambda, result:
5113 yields 14.91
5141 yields 14.24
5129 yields 13.33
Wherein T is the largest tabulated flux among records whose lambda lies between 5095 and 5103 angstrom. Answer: 14.23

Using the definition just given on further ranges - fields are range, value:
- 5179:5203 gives 15.32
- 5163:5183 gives 15.67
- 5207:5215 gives 15.06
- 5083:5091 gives 14.49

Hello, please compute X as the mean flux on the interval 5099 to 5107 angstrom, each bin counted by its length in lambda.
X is 14.8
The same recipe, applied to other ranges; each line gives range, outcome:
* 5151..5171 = 14.3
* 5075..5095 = 14.3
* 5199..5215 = 14.5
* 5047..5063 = 13.7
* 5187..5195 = 14.7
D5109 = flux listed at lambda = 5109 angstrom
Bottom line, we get 15.03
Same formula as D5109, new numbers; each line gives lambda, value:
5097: 13.39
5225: 13.28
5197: 14.07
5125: 13.66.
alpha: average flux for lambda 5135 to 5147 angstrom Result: 13.7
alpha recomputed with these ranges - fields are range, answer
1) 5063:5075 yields 14.5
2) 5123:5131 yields 13.5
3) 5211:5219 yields 15.3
